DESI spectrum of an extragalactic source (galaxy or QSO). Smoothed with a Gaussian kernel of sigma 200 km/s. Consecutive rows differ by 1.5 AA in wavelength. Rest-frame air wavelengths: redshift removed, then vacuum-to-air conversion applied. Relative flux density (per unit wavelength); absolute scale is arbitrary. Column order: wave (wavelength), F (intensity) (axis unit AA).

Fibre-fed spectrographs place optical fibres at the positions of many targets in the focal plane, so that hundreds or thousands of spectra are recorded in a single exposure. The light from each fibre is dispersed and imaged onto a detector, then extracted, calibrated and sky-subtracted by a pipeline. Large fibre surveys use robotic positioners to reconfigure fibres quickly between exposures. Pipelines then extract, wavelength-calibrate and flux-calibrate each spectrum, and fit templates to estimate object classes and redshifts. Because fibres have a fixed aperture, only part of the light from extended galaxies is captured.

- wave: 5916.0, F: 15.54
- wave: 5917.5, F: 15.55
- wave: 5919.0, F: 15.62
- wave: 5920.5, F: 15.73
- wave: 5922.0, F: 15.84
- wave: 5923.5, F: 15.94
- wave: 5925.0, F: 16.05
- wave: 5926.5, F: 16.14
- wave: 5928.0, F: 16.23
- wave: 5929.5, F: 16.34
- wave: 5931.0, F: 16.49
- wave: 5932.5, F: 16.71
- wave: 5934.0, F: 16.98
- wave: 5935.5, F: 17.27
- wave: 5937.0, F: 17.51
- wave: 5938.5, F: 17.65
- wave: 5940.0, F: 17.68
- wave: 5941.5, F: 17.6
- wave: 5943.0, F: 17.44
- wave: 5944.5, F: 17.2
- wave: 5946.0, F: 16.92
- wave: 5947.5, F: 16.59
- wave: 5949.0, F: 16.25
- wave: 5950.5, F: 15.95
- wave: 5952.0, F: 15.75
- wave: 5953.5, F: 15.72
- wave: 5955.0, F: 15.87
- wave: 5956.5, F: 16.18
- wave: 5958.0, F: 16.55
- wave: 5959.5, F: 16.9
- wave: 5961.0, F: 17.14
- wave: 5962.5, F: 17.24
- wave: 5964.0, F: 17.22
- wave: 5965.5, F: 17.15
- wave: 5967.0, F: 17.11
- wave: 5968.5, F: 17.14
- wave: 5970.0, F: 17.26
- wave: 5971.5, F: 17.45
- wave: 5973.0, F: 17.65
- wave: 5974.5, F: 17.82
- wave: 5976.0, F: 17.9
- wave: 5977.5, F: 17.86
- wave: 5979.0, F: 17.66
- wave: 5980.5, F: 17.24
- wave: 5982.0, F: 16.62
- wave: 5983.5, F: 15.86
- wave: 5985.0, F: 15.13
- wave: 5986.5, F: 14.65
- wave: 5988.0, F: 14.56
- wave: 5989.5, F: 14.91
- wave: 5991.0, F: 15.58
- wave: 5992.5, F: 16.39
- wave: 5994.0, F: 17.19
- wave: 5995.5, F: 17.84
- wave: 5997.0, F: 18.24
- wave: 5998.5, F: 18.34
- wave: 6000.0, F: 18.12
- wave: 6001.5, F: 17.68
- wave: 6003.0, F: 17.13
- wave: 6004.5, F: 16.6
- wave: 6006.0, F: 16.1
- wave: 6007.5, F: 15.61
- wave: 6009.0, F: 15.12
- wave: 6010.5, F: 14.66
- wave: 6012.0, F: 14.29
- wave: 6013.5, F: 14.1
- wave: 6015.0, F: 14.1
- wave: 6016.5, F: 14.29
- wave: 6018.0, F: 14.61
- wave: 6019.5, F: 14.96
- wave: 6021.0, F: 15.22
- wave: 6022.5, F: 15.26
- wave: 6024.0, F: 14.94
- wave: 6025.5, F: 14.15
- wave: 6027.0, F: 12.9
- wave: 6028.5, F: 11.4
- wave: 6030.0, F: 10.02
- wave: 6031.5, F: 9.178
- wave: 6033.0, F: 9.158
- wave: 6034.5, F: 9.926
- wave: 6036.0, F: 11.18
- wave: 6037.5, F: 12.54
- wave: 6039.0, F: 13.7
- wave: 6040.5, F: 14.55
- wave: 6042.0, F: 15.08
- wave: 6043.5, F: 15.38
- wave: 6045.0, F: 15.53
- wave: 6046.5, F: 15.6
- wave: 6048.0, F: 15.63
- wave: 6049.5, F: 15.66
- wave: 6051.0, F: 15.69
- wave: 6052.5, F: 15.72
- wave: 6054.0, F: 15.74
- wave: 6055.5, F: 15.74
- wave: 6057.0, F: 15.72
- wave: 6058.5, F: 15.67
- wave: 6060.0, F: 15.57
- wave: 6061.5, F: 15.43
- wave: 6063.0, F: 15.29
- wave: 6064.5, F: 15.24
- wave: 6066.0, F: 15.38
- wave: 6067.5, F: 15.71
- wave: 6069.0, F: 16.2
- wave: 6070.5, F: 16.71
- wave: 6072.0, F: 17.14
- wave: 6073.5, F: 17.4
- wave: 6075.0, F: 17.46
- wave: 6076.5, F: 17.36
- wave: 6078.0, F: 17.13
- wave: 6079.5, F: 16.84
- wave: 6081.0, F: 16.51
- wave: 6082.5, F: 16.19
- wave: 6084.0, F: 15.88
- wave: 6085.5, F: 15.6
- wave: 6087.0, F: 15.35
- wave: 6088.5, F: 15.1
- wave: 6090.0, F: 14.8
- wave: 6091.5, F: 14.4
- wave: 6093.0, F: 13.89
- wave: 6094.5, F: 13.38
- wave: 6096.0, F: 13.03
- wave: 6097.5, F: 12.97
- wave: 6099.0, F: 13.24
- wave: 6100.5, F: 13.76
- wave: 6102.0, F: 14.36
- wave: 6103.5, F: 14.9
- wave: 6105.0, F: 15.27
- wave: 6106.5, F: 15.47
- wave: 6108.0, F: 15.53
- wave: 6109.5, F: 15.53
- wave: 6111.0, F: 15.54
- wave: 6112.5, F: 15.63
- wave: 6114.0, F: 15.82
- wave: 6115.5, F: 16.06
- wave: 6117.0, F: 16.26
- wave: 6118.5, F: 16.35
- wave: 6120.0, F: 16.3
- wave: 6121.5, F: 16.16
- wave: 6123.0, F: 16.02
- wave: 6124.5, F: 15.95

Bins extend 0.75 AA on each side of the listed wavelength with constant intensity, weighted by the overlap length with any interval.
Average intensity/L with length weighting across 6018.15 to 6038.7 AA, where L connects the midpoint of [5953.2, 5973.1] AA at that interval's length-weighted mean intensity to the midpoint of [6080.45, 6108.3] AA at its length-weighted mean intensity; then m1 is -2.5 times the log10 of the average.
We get 0.26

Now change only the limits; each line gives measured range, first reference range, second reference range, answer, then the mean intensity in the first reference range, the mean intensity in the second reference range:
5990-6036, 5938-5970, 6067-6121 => 0.111 mag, 16.8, 15.5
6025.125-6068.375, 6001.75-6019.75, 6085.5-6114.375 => 0.066 mag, 15.2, 14.6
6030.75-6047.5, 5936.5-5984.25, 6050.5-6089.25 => 0.253 mag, 17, 16.1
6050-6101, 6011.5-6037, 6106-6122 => -0.068 mag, 12.9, 15.9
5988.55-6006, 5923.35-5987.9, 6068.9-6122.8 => -0.040 mag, 16.8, 15.5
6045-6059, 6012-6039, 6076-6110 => -0.144 mag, 12.9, 15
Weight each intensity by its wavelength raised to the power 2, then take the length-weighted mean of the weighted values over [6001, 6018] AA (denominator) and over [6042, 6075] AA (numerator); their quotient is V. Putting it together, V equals 1.05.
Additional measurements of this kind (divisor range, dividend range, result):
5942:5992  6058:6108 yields 0.96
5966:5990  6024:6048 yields 0.78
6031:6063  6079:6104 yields 1.04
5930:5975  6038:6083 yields 0.97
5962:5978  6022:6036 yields 0.69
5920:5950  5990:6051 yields 0.90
